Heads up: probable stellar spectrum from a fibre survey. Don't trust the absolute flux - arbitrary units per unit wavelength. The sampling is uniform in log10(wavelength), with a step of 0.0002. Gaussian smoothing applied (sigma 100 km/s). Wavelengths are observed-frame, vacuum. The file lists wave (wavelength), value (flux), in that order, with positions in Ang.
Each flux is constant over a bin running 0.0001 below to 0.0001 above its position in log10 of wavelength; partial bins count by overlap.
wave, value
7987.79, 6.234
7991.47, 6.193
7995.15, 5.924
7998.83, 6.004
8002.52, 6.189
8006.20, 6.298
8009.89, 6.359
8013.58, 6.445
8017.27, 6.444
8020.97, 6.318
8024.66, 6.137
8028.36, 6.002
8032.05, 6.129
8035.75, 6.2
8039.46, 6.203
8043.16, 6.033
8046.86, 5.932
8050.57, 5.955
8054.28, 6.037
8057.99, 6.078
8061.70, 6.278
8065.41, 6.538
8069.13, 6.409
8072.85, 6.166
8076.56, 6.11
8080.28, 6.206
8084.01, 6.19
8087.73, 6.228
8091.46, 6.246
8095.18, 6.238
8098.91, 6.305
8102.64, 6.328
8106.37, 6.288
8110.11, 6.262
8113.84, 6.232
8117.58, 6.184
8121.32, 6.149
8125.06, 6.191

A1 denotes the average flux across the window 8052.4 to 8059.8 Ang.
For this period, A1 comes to 6.06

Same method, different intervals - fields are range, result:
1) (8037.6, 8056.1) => 6.03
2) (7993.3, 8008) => 6.11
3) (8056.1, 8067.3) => 6.3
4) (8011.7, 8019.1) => 6.44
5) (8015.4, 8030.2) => 6.22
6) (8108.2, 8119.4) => 6.22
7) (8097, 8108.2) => 6.31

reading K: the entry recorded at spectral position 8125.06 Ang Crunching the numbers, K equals 6.191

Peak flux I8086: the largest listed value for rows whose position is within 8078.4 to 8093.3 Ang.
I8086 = 6.246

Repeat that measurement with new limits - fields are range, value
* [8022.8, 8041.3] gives 6.203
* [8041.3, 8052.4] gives 6.033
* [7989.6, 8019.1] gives 6.445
